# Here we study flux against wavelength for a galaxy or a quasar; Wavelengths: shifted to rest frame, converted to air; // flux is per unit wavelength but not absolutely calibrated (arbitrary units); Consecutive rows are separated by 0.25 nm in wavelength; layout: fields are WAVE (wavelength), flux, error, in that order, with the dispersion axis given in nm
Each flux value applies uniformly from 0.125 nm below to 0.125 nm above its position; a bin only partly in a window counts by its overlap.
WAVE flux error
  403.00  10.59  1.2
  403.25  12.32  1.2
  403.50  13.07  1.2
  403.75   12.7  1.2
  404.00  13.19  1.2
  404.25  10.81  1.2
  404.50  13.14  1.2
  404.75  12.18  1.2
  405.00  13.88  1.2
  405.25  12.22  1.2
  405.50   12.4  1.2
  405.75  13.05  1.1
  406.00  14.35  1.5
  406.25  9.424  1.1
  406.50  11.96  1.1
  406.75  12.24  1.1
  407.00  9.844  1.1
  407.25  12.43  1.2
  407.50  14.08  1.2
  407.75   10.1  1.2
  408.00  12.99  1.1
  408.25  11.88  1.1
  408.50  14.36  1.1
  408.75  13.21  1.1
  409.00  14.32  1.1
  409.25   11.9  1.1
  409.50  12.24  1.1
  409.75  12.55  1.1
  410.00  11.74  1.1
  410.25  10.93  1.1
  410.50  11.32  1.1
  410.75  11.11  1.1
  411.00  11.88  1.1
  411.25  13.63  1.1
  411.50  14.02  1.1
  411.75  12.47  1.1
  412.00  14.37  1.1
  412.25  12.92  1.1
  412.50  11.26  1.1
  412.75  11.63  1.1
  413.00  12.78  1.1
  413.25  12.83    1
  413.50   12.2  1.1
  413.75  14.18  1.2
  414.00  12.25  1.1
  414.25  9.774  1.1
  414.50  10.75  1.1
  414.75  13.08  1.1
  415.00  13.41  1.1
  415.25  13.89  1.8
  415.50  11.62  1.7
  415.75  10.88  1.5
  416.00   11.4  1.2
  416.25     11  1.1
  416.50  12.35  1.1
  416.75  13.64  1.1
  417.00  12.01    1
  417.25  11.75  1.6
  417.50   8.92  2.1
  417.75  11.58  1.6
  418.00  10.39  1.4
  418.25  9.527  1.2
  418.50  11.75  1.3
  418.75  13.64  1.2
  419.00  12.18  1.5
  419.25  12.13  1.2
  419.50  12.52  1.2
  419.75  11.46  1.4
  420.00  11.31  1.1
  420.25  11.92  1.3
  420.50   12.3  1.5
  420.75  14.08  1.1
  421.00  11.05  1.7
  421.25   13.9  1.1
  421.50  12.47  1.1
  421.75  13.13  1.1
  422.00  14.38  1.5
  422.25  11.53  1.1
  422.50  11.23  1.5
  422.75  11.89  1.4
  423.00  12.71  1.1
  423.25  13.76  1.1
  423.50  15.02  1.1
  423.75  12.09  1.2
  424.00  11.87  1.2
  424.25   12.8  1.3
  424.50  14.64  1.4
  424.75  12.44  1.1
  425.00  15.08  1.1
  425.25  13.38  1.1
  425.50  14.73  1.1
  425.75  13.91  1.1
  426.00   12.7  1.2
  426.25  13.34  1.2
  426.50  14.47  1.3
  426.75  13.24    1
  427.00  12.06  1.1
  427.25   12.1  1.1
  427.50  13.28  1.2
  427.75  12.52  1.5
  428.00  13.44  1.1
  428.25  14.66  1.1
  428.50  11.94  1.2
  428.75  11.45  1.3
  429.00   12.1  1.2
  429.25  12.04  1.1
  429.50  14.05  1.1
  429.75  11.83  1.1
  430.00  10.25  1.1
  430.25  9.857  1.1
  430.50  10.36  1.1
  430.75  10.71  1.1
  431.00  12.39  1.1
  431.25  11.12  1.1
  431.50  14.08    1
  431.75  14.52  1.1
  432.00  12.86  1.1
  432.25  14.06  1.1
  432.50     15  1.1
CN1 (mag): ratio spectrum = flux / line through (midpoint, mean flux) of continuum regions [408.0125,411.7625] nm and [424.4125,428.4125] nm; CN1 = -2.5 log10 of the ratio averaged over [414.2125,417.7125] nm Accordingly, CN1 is 0.09 mag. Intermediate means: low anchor 12.5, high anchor 13.5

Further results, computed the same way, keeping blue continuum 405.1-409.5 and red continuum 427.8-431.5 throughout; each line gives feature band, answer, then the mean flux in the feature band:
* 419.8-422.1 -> -0.047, 12.7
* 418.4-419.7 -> -0.020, 12.4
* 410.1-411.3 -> 0.061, 11.7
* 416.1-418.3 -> 0.084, 11.3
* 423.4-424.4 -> -0.075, 12.9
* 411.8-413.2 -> -0.026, 12.6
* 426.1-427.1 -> -0.109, 13.3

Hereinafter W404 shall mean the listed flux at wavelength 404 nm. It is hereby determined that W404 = 13.19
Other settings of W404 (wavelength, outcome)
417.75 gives 11.58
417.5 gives 8.92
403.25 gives 12.32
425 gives 15.08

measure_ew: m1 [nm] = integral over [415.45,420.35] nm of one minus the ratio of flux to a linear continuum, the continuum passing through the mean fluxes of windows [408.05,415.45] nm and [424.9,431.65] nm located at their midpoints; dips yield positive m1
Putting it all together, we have 0.37 nm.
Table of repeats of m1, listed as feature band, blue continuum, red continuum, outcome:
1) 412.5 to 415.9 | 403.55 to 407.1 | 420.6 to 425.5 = 0.12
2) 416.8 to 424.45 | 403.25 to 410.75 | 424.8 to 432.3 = 0.23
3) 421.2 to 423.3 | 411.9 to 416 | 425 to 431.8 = -0.03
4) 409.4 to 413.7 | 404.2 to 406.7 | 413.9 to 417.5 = -0.11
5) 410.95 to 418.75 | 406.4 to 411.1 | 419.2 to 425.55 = 0.22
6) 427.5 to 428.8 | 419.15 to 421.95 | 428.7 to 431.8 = -0.10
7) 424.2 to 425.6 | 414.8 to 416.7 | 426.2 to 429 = -0.13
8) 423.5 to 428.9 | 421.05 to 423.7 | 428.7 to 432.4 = -0.27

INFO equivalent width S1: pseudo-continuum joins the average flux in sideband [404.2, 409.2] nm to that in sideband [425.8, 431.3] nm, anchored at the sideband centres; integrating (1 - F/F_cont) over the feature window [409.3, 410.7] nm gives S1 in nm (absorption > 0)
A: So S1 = 0.08 nm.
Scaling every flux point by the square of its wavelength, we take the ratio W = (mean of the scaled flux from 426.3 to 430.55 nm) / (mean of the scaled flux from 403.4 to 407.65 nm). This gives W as 1.1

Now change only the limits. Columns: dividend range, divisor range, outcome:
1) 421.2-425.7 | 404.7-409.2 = 1.14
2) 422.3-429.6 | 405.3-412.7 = 1.14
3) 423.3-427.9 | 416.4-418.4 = 1.23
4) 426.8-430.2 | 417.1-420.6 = 1.13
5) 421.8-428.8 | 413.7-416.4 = 1.15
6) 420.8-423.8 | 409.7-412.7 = 1.10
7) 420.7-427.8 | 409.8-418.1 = 1.14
